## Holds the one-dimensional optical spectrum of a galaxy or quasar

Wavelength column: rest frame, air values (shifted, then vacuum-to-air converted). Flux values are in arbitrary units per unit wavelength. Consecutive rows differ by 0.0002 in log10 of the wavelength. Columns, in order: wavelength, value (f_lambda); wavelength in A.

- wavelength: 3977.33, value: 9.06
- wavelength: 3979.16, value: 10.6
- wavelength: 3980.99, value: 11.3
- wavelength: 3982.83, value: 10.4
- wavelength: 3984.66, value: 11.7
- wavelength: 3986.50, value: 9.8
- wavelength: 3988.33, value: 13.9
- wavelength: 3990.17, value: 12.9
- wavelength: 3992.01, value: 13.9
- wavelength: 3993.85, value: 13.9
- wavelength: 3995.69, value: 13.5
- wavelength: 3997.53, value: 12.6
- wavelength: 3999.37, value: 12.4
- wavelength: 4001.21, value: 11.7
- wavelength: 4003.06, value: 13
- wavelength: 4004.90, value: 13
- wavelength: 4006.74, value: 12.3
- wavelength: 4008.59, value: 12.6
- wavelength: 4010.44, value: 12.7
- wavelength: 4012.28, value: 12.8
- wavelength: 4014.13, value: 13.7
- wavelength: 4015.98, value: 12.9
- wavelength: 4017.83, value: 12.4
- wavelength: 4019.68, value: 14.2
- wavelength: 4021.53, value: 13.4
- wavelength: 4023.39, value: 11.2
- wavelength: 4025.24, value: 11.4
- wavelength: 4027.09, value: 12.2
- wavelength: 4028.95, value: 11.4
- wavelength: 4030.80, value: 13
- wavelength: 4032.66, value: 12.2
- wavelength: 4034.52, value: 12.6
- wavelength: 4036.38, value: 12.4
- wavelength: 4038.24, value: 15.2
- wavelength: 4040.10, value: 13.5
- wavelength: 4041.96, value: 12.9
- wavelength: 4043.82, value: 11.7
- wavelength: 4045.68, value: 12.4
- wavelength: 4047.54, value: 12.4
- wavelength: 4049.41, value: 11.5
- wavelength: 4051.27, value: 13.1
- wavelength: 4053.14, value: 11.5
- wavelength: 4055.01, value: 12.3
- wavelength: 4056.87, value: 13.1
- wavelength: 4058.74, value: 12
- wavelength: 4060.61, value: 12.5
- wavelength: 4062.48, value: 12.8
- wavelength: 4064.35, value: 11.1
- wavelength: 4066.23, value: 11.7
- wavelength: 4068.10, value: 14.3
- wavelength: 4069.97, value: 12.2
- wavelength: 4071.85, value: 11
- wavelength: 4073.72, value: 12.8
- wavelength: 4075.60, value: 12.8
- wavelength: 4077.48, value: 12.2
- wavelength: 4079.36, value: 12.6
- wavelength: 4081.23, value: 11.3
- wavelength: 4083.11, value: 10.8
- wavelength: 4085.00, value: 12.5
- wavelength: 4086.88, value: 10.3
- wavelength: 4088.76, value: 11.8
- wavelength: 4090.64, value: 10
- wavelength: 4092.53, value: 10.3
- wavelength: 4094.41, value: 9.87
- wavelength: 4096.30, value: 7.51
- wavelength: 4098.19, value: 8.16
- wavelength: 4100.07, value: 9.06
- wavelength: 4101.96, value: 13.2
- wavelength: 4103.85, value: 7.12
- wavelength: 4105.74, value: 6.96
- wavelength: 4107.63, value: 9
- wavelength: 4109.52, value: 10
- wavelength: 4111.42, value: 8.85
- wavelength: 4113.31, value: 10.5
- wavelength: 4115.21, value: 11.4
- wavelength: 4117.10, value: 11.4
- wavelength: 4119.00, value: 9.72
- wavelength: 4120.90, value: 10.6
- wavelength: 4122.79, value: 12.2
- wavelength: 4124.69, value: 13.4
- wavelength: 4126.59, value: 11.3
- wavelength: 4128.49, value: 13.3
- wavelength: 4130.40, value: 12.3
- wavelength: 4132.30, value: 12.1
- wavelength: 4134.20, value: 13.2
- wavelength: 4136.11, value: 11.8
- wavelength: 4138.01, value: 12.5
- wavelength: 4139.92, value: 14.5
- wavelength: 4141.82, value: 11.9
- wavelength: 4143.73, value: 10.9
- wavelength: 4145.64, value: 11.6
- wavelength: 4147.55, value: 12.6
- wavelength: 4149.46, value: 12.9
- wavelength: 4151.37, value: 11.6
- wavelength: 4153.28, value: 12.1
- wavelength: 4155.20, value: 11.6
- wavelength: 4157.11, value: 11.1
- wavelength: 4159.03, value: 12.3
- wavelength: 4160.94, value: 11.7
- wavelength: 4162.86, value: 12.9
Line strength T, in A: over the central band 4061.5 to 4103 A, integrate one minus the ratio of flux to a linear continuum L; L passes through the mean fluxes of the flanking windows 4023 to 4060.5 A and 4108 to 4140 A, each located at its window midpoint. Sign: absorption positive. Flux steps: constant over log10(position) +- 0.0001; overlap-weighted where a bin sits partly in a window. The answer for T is 2.6 A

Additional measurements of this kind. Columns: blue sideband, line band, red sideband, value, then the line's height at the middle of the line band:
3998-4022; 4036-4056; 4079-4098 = -1.4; 11.8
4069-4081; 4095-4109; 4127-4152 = 4.0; 12.3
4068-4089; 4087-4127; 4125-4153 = 6.7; 12.1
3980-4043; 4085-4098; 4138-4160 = 2.4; 12.3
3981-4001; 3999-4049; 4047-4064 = -1.1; 12.4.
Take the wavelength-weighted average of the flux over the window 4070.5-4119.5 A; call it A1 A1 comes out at 10.4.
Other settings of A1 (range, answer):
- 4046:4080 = 12.3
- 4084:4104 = 10.1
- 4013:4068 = 12.5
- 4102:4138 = 10.9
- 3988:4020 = 13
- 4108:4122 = 10.3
